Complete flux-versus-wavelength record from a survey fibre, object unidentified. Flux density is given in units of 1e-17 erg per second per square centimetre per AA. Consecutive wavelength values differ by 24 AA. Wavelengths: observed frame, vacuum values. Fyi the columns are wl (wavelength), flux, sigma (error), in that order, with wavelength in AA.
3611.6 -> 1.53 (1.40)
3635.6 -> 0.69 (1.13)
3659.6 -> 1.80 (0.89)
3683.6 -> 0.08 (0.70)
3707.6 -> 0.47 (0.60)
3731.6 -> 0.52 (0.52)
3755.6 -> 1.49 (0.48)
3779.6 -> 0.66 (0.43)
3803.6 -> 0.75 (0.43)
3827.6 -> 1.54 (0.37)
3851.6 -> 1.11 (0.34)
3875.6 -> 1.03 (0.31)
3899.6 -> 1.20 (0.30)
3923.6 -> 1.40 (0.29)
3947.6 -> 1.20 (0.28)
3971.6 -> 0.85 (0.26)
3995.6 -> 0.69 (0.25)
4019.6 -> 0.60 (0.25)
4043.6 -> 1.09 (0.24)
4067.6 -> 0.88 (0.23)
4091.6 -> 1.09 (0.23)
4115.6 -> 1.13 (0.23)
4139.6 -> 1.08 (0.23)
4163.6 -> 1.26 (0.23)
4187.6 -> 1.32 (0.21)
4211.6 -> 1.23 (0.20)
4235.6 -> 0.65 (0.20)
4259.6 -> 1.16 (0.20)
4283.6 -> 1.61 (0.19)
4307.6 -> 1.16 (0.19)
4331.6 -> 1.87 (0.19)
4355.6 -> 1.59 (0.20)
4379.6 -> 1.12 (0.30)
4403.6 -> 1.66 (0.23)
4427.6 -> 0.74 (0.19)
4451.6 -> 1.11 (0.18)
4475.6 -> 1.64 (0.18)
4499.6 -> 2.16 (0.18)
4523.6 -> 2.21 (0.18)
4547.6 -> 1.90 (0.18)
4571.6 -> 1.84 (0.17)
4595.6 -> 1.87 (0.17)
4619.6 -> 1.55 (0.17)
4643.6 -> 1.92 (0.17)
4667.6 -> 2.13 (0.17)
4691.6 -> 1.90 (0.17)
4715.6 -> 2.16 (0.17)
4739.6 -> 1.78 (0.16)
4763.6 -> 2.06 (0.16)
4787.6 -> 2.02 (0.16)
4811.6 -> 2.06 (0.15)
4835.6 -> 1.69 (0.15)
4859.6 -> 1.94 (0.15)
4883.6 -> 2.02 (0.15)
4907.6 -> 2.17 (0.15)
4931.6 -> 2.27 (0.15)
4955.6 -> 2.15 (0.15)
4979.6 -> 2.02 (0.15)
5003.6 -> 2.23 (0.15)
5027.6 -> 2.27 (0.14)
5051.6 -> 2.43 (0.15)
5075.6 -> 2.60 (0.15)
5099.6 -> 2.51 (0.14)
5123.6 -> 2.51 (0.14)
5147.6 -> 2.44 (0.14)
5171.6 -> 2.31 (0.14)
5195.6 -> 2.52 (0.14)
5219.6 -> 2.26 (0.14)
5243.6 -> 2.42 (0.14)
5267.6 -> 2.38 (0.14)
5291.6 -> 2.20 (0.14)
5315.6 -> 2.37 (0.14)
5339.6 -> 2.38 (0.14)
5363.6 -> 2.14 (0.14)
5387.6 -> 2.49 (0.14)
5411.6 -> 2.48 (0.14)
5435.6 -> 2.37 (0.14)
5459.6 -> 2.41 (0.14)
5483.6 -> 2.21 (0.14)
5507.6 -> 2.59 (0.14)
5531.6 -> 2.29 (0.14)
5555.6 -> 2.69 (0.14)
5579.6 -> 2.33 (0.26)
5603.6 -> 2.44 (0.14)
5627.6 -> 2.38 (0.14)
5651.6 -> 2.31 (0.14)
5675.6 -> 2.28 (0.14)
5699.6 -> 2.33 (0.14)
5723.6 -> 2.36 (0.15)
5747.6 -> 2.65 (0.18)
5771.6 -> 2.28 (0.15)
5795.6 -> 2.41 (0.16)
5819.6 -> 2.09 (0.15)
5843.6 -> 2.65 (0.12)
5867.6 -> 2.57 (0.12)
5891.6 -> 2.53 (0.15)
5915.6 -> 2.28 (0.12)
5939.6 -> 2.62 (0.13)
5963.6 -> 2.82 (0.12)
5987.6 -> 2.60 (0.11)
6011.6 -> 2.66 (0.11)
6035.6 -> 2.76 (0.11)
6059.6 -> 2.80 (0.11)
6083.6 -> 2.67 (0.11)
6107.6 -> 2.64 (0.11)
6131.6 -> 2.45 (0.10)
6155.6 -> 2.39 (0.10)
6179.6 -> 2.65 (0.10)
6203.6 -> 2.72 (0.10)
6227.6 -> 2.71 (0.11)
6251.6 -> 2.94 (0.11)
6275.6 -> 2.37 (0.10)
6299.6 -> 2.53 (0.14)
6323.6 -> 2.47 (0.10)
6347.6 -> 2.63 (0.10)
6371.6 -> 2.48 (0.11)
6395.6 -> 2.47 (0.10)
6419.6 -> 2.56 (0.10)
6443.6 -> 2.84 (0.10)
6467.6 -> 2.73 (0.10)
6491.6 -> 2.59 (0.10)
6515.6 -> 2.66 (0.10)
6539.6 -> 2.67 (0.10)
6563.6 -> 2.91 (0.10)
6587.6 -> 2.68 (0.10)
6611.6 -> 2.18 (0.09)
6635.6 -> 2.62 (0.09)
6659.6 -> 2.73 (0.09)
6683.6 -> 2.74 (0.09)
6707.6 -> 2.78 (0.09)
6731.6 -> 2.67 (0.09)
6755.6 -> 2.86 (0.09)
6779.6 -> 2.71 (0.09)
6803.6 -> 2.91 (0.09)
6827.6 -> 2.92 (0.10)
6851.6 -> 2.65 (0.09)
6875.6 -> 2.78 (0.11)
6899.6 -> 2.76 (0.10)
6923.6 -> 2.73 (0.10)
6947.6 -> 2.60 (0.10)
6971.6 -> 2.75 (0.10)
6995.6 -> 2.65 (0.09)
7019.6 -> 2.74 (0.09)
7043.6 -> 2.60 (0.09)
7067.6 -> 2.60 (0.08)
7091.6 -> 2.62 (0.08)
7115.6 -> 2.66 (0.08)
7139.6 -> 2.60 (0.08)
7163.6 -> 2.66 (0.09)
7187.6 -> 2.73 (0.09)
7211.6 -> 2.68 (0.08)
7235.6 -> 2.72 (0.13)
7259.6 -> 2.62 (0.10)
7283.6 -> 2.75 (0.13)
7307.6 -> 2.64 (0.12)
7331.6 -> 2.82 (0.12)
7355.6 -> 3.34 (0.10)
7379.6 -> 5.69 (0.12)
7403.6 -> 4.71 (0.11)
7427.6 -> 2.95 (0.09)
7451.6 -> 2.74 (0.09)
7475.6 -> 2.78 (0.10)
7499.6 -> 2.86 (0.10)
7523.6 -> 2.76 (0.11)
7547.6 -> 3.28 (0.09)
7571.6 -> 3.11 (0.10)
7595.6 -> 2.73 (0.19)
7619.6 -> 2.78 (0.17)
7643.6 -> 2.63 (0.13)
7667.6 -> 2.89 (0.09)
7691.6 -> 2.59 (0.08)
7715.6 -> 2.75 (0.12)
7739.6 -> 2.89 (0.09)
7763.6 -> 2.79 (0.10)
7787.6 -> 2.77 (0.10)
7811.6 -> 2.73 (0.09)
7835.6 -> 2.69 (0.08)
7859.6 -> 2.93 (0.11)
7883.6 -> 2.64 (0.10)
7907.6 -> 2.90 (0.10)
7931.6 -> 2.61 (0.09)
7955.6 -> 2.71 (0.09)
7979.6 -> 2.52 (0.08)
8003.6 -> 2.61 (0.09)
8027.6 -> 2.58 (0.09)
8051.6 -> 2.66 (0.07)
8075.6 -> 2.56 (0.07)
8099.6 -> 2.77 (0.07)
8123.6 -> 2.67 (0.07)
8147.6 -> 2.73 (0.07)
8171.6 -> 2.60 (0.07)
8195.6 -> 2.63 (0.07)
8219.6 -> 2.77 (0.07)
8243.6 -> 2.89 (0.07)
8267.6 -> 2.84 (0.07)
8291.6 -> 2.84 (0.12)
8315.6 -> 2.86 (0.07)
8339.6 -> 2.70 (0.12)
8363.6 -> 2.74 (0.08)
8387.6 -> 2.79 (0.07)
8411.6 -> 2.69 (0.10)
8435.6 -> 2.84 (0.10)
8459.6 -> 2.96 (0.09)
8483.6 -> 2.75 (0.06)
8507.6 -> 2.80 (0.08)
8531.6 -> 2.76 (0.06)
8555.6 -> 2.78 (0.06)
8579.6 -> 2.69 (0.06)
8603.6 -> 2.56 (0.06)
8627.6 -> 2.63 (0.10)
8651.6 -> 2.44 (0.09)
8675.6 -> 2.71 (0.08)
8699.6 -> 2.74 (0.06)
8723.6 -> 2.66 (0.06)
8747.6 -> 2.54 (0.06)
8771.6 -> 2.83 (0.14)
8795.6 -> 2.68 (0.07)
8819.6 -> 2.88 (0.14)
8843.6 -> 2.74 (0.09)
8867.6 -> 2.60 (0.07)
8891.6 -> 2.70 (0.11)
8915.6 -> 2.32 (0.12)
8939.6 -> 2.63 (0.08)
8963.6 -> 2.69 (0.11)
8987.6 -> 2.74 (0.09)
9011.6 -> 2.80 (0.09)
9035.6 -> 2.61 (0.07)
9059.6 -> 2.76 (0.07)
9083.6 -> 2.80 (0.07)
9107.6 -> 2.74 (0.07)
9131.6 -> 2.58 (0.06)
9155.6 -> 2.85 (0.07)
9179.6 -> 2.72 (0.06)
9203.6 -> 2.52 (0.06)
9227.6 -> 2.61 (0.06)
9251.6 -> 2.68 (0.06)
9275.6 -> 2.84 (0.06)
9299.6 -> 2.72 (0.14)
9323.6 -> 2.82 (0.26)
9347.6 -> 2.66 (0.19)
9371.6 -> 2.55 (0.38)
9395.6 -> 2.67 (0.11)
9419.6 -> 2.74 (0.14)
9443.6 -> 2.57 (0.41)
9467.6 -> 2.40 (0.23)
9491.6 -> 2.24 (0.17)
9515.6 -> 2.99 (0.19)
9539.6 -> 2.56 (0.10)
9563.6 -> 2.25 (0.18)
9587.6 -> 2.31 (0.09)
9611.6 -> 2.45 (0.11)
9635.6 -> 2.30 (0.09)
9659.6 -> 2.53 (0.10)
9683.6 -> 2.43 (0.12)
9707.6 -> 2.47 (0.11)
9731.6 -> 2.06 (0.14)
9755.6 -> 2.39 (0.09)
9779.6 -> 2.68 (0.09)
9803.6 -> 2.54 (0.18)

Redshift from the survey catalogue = 0.123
